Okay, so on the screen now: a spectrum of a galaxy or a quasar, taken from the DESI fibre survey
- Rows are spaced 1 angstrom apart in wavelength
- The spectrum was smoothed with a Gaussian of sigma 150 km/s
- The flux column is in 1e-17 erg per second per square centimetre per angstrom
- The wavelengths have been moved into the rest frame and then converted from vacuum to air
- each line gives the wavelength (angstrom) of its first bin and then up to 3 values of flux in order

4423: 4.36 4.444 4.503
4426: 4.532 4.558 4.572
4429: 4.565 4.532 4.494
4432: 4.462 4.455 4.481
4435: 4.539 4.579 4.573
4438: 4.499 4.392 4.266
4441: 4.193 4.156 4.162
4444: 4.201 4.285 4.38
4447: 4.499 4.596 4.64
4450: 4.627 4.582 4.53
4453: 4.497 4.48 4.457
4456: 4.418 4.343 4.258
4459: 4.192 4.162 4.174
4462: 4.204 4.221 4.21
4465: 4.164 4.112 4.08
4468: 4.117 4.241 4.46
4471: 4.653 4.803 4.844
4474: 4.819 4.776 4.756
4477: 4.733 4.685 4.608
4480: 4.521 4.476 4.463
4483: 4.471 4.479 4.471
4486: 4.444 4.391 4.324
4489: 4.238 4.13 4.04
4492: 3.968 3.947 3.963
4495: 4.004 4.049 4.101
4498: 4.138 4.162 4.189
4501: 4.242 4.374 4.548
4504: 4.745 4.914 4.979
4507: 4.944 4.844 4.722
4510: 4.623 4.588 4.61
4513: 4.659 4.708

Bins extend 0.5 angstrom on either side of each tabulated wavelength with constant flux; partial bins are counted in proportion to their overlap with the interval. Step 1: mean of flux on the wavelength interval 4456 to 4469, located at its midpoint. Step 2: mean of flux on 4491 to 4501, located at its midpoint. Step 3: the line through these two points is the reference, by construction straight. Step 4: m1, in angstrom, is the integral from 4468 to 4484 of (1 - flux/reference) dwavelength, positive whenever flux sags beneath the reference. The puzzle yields -1.8 angstrom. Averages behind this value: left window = 4.2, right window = 4.07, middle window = 4.6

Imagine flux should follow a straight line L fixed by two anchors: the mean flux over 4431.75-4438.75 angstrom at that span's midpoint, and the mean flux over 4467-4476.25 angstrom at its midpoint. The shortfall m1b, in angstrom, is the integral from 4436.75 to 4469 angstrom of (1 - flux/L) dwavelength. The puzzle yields 1.5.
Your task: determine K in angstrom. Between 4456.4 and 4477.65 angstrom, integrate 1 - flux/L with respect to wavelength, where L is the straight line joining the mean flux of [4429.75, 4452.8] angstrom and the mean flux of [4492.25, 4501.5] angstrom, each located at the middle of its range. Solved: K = -0.6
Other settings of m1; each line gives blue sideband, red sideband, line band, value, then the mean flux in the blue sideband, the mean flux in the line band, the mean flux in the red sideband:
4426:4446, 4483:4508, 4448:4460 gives -0.1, 4.42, 4.45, 4.34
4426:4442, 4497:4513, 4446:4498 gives 1.6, 4.47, 4.38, 4.56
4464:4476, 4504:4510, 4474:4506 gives 1.9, 4.46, 4.38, 4.85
